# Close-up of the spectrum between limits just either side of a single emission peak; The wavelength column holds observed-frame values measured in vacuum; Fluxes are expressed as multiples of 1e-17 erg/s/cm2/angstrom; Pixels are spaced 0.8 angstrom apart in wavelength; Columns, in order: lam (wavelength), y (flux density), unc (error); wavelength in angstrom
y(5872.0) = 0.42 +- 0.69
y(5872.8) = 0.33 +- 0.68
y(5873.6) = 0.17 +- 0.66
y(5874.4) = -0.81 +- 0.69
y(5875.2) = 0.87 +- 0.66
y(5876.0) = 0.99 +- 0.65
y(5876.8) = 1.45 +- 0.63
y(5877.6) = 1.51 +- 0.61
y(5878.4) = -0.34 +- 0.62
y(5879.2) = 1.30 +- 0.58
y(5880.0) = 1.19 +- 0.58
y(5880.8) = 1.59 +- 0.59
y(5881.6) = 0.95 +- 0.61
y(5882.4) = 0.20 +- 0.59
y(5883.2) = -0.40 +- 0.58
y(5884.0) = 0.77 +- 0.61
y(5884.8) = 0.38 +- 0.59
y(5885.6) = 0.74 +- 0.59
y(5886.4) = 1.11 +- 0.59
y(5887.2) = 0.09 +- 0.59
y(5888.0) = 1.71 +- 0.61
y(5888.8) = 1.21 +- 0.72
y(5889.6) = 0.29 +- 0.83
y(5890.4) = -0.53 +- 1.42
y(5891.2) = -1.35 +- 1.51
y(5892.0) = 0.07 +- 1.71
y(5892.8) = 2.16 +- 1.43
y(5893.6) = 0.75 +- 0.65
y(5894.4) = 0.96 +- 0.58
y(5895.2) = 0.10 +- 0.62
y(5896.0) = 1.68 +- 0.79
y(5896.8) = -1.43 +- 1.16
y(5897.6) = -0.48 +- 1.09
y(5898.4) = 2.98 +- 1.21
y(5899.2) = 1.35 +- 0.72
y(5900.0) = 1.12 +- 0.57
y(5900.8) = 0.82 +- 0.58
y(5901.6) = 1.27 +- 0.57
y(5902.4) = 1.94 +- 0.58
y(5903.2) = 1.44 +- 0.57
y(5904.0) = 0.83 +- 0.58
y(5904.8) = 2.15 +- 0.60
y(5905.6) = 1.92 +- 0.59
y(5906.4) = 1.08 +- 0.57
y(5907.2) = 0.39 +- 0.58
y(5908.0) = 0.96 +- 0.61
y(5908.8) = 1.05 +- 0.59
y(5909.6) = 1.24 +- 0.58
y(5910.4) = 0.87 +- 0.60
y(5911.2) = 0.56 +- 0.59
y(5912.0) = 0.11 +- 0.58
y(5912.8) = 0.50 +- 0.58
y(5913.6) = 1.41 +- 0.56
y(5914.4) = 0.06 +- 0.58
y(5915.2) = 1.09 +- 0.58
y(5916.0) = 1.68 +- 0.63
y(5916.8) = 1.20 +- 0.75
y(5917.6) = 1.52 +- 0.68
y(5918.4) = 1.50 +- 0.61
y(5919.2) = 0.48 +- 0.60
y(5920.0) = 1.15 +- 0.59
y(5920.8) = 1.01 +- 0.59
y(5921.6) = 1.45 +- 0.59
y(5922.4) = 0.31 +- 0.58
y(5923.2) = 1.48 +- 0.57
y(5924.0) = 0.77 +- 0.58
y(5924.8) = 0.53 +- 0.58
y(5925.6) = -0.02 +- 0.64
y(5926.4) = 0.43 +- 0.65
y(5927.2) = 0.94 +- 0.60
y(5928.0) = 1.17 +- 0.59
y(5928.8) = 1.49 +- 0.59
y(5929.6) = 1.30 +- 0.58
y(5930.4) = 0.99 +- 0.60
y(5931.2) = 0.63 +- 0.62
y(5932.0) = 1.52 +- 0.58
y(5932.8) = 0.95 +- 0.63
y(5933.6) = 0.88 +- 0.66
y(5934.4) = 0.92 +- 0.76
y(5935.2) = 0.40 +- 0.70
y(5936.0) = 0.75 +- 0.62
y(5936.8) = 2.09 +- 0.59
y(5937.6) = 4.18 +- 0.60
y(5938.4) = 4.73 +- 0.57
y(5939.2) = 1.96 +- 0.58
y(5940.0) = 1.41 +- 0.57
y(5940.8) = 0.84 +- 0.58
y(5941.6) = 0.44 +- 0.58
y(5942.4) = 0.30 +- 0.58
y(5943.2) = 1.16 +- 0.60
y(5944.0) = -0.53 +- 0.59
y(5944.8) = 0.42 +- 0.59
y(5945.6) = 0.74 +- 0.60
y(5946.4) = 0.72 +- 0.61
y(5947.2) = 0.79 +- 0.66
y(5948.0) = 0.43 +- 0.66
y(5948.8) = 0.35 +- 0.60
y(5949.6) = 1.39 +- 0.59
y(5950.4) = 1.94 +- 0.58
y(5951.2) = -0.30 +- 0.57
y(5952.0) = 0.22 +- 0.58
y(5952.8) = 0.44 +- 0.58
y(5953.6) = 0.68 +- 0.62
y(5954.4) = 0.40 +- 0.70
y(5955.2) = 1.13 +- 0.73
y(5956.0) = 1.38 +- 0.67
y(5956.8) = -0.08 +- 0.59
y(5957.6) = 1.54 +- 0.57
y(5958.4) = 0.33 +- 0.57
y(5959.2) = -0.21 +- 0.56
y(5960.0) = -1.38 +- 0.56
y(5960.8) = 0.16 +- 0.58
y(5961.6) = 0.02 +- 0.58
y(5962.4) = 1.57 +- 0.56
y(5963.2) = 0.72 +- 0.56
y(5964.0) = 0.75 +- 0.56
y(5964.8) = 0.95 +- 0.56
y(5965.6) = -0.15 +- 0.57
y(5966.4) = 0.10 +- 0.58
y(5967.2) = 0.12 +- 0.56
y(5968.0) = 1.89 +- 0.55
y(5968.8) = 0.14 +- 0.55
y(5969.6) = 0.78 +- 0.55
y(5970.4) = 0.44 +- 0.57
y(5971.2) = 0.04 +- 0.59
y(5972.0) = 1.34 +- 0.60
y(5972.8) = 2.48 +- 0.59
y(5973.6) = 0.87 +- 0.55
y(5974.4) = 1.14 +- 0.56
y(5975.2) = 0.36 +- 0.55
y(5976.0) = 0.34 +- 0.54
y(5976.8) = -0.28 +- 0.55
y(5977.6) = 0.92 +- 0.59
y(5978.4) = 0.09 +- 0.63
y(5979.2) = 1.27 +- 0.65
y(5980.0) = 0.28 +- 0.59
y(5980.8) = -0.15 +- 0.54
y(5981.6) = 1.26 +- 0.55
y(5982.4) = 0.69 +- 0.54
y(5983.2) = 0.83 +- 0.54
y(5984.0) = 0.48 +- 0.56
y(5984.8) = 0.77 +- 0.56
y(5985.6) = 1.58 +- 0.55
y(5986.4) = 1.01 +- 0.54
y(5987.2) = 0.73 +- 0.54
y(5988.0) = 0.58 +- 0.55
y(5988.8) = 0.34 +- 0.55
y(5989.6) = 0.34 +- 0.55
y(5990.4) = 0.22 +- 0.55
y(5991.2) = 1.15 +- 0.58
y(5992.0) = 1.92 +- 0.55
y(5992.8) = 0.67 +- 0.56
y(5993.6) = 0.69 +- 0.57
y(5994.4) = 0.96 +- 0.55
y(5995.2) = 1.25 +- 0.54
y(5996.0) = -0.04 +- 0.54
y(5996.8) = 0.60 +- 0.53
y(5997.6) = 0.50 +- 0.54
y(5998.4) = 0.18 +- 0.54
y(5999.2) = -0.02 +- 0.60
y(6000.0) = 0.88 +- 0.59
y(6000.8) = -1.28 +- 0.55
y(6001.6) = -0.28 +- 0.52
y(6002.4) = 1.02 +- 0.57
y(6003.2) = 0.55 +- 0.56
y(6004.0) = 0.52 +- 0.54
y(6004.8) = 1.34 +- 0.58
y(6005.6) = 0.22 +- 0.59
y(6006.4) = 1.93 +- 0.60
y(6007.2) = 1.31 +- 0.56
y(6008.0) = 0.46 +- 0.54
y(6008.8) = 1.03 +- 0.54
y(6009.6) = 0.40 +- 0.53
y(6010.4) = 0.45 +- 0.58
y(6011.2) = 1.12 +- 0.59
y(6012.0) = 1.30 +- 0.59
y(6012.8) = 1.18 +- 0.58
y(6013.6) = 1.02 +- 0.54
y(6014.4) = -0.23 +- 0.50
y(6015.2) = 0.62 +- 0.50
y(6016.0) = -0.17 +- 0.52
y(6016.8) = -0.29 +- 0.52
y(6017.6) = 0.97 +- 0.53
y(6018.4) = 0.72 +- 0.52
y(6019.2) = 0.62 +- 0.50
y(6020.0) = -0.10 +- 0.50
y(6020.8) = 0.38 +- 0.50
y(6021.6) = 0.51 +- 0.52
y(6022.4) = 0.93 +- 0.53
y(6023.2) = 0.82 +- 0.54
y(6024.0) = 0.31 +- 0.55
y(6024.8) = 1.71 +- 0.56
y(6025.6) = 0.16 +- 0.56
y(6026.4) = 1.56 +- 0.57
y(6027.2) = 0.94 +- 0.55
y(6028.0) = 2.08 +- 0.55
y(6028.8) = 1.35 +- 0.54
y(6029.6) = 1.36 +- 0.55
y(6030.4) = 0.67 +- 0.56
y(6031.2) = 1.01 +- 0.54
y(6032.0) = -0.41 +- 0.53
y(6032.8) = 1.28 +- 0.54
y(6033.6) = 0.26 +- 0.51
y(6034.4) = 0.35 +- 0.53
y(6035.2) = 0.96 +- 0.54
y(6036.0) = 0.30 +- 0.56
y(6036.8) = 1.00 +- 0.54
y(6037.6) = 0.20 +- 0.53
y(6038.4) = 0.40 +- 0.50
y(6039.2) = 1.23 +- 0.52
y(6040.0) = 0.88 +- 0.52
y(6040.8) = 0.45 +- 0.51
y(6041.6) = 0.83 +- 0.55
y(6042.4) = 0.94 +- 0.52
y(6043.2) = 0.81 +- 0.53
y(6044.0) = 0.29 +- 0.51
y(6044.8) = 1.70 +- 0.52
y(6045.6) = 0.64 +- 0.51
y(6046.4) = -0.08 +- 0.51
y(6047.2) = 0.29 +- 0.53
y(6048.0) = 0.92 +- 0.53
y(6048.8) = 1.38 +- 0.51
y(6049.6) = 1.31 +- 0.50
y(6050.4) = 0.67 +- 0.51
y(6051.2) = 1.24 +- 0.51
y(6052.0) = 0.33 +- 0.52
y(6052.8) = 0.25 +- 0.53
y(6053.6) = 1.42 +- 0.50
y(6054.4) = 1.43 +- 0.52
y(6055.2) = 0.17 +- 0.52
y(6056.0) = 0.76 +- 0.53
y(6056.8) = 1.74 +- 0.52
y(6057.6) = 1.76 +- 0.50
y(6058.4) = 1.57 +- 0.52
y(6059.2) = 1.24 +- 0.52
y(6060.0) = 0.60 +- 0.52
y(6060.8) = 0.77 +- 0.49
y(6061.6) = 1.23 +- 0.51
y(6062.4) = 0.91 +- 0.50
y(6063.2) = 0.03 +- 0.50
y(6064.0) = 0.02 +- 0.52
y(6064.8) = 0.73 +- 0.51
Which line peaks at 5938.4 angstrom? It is H-beta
